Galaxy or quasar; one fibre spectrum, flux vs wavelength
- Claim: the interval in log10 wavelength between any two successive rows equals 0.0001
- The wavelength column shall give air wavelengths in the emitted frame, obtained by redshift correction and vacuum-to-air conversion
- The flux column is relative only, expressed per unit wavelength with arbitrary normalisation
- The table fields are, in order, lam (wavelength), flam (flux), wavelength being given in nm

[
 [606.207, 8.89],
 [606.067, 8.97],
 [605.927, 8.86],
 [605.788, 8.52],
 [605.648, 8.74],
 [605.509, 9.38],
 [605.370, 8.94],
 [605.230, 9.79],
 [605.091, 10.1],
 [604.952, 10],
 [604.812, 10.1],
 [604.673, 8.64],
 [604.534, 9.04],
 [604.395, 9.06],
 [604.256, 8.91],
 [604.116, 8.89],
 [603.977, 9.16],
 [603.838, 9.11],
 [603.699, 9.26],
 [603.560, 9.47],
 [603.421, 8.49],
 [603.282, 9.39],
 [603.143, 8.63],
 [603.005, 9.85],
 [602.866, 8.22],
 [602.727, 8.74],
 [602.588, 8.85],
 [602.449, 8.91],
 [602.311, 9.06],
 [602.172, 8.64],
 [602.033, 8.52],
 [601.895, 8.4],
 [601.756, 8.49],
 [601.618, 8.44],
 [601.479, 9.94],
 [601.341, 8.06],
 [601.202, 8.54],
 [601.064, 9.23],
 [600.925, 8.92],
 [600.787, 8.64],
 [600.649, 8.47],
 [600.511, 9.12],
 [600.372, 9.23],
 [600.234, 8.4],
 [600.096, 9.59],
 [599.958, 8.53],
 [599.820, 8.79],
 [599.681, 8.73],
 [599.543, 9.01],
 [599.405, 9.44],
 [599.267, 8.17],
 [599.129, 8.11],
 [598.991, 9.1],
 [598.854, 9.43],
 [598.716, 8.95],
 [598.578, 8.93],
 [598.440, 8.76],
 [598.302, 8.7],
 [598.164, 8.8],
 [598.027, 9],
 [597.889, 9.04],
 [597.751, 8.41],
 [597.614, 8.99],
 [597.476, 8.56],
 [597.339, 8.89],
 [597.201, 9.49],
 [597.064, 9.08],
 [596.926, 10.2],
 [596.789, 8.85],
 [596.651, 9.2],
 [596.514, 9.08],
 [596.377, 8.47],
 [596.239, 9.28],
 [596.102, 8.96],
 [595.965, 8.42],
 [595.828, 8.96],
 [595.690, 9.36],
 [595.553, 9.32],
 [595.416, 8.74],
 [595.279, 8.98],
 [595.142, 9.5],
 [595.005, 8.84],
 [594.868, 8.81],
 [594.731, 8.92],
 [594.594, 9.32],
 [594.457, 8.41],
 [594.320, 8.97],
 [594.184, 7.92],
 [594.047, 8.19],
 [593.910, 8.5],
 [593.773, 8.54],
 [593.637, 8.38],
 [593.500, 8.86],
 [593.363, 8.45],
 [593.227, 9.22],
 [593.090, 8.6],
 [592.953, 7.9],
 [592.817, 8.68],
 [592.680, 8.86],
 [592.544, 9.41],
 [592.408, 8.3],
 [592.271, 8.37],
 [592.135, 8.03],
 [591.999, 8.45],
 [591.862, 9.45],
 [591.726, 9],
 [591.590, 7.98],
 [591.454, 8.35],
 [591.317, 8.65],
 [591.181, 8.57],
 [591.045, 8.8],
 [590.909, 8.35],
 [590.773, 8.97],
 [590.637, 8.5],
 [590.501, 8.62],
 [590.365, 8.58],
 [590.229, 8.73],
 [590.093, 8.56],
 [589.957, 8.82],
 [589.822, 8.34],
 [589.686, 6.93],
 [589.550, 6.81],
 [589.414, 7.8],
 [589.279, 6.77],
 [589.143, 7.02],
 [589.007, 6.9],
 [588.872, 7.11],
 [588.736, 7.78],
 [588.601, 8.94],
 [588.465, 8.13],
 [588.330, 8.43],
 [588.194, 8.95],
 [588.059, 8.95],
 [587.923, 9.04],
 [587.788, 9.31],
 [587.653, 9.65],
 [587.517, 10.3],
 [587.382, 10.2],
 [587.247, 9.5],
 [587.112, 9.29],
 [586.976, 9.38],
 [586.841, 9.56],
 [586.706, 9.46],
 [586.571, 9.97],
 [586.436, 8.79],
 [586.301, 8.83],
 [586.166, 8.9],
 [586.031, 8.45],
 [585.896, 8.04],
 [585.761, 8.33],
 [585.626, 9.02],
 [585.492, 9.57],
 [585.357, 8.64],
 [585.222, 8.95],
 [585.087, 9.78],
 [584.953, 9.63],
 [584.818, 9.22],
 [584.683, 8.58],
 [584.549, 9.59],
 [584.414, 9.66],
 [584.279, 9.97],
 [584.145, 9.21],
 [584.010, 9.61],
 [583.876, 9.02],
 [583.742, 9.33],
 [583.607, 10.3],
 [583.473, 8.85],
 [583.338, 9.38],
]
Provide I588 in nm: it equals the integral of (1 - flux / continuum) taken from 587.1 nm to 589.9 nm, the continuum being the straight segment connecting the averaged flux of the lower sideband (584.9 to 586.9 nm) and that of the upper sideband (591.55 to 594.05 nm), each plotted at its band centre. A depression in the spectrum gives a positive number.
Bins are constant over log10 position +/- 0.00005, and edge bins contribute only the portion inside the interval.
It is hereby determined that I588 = 0.165 nm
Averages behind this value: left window 9.06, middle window 8.37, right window 8.61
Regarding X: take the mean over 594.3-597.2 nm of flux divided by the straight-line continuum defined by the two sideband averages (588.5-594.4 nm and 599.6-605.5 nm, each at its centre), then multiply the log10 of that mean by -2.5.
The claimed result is -0.057 mag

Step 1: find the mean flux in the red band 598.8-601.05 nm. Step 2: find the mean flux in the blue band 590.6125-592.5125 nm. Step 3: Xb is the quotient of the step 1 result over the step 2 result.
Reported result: 1.0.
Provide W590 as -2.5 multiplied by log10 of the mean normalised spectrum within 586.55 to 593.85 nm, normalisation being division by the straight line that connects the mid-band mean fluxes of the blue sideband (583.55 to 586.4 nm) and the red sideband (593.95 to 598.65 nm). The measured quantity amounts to 0.057 mag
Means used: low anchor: 9.16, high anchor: 8.92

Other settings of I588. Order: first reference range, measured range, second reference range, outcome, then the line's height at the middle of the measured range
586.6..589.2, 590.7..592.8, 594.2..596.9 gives 0.07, 8.91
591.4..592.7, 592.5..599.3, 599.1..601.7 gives -0.11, 8.71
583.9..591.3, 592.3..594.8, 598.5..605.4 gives 0.06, 8.85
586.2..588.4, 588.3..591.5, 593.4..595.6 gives 0.36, 9.13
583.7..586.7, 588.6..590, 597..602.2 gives 0.24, 9.06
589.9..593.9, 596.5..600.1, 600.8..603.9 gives -0.07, 8.77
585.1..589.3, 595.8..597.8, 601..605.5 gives -0.01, 8.94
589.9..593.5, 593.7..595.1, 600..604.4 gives 0.01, 8.69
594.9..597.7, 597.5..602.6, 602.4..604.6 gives 0.12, 9.02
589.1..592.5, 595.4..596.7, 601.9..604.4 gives -0.06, 8.56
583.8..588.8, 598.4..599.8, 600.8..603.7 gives 0.01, 8.91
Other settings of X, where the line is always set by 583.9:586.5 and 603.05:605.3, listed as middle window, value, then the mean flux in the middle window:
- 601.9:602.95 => 0.07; 8.7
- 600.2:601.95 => 0.06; 8.77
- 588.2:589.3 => 0.18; 7.74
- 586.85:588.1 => -0.05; 9.52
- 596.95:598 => 0.03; 8.98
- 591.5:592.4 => 0.08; 8.53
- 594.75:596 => 0.02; 9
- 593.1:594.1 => 0.07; 8.6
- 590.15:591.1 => 0.06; 8.65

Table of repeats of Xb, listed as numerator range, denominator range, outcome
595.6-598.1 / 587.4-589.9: 1.10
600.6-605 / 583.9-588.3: 0.97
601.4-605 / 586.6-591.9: 1.05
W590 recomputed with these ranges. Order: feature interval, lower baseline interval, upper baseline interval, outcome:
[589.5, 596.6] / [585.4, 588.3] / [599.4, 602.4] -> 0.05 mag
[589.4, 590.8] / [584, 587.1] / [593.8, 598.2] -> 0.10 mag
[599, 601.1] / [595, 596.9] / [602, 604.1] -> 0.02 mag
